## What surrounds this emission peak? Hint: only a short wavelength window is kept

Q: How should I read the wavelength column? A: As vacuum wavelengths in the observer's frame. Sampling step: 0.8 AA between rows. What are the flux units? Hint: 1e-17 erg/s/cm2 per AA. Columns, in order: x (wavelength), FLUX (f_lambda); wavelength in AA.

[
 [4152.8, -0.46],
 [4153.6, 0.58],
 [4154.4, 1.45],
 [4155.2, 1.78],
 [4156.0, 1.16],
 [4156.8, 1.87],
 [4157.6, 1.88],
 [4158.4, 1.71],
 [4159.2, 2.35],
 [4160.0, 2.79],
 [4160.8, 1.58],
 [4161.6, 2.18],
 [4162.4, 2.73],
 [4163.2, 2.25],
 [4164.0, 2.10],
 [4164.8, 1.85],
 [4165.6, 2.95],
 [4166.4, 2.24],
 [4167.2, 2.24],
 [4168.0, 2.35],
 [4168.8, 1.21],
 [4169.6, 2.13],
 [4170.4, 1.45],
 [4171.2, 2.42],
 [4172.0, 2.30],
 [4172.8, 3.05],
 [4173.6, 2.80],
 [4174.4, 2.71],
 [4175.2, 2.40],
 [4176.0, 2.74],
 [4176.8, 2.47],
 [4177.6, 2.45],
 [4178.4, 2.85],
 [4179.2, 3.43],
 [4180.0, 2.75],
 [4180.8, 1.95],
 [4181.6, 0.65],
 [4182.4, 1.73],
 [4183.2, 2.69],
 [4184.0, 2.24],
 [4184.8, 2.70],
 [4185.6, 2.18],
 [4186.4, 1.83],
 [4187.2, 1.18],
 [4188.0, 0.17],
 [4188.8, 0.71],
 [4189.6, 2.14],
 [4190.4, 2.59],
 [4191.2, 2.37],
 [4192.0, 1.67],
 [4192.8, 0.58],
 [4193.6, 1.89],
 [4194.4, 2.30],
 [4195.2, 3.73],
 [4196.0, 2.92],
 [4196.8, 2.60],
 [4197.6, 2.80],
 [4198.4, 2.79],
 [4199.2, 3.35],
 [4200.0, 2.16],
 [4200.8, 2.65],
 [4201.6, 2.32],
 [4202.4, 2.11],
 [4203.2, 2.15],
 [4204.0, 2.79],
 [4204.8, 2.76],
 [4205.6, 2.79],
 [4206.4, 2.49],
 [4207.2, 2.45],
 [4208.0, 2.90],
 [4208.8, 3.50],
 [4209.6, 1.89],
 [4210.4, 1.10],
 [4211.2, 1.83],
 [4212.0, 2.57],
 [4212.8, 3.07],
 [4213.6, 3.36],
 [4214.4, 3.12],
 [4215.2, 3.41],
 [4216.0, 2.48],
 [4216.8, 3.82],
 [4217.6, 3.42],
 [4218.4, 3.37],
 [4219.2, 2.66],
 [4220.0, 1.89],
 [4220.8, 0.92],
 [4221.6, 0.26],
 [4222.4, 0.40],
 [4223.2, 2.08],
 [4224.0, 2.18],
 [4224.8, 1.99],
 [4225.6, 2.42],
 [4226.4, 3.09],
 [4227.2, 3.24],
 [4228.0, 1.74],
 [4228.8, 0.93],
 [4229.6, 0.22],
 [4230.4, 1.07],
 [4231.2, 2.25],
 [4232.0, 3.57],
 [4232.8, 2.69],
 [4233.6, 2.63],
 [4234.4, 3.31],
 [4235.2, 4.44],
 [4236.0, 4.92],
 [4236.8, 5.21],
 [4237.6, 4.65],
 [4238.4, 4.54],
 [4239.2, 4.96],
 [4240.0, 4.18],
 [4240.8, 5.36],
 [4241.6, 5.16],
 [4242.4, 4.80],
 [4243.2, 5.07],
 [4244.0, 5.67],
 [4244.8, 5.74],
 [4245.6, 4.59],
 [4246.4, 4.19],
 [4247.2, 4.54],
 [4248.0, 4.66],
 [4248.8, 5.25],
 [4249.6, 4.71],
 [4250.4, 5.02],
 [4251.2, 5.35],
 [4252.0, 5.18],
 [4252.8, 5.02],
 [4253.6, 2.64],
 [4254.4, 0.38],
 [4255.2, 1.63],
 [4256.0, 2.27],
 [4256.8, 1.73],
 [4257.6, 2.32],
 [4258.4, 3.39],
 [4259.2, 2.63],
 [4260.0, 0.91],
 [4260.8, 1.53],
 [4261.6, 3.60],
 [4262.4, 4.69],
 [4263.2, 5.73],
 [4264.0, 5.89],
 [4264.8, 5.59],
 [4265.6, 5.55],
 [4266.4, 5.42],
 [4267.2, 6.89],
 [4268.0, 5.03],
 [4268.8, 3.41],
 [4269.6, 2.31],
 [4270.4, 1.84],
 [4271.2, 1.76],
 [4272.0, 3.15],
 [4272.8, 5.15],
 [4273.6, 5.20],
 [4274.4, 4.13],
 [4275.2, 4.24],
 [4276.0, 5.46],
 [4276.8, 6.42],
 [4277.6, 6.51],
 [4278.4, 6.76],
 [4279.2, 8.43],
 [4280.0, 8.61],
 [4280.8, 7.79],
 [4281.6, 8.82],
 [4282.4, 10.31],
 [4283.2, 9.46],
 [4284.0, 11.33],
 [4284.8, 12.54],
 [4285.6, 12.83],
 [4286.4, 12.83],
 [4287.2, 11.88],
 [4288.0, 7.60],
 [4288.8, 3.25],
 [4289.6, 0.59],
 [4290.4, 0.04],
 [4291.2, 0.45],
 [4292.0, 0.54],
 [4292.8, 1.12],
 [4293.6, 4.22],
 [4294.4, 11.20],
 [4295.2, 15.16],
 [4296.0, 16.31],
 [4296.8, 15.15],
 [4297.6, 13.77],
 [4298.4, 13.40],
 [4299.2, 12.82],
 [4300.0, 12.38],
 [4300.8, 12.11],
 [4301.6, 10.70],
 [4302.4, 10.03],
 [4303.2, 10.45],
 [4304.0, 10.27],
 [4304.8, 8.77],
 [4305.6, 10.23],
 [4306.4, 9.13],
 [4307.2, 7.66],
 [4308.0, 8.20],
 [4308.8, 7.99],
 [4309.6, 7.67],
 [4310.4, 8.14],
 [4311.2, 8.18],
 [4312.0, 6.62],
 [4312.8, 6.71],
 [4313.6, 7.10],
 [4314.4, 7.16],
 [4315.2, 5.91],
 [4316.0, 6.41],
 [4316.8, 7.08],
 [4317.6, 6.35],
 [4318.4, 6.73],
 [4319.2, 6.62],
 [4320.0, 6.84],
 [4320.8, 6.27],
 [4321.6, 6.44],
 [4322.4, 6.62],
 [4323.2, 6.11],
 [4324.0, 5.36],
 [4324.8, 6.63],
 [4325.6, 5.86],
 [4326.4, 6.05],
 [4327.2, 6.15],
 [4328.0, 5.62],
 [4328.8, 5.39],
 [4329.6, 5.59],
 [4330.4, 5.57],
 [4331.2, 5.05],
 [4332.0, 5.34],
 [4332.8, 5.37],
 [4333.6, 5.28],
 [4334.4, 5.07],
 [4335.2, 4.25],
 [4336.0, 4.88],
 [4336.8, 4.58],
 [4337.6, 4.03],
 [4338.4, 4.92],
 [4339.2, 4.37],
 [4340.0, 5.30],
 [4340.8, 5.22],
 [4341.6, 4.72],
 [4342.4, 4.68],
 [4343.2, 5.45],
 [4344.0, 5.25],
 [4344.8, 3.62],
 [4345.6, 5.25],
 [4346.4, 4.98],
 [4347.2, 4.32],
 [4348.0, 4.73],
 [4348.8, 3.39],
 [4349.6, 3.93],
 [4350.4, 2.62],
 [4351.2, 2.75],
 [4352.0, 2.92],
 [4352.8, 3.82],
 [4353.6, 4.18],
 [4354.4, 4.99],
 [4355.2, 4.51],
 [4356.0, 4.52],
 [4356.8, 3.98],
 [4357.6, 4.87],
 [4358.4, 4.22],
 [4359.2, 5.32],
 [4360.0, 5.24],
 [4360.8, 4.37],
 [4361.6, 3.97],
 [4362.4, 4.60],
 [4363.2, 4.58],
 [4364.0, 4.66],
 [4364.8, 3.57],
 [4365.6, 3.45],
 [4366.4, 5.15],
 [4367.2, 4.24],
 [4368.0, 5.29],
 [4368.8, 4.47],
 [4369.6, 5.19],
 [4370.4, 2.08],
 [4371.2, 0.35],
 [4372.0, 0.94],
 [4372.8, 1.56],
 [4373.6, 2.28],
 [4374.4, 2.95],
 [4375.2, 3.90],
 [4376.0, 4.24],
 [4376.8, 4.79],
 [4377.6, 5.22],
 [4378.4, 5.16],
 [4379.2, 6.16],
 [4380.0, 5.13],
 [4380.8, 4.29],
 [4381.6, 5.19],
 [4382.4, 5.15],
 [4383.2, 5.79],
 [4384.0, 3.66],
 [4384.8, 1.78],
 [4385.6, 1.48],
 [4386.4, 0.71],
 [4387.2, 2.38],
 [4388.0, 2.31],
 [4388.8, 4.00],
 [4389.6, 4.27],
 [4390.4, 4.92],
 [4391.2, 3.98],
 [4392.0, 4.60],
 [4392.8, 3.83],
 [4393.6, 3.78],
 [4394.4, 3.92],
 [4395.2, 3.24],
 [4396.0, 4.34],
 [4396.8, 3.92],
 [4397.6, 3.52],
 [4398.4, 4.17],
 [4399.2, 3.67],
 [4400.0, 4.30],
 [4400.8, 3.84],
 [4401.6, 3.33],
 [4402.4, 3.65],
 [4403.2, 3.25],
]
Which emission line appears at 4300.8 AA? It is Lyman alpha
